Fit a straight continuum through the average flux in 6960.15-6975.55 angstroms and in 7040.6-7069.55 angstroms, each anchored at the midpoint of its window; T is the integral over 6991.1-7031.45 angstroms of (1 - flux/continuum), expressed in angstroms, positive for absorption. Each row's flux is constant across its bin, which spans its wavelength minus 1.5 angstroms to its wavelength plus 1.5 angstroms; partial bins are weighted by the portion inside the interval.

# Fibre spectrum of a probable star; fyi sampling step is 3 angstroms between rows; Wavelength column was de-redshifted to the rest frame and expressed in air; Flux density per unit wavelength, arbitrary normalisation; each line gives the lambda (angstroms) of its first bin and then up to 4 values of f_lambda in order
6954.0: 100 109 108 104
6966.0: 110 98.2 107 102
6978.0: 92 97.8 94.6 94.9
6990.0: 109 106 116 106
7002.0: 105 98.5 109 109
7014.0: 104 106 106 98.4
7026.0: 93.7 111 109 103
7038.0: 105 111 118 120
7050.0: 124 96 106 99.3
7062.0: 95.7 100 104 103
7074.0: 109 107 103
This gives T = 0.22 angstroms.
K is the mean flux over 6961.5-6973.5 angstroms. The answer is 105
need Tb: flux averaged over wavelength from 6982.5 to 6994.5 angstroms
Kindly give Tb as 101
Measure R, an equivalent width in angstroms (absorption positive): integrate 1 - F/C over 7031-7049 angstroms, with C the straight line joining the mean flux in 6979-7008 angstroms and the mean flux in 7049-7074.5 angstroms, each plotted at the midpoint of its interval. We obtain -1.4 angstroms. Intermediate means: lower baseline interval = 103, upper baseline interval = 104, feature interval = 111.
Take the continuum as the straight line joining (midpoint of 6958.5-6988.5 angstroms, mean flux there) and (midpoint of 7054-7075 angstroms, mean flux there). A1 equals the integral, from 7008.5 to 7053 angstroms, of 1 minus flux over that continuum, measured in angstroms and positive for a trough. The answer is -2.8 angstroms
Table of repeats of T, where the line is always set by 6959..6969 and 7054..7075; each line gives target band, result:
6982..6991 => 0.5 angstroms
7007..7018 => -0.3 angstroms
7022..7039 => 0.0 angstroms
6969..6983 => 0.8 angstroms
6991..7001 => -0.4 angstroms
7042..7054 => -1.4 angstroms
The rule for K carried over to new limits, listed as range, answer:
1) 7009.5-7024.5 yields 105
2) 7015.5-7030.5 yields 103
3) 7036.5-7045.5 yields 111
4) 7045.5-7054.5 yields 113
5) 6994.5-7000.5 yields 111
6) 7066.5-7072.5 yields 104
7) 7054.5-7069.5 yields 101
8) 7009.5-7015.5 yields 106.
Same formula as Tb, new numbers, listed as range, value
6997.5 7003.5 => 106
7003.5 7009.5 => 104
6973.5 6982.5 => 97.3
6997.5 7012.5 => 106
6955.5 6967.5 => 108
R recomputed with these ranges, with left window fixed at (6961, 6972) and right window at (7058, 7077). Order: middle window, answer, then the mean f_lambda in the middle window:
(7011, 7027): 0.1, 103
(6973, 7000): 0.5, 102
